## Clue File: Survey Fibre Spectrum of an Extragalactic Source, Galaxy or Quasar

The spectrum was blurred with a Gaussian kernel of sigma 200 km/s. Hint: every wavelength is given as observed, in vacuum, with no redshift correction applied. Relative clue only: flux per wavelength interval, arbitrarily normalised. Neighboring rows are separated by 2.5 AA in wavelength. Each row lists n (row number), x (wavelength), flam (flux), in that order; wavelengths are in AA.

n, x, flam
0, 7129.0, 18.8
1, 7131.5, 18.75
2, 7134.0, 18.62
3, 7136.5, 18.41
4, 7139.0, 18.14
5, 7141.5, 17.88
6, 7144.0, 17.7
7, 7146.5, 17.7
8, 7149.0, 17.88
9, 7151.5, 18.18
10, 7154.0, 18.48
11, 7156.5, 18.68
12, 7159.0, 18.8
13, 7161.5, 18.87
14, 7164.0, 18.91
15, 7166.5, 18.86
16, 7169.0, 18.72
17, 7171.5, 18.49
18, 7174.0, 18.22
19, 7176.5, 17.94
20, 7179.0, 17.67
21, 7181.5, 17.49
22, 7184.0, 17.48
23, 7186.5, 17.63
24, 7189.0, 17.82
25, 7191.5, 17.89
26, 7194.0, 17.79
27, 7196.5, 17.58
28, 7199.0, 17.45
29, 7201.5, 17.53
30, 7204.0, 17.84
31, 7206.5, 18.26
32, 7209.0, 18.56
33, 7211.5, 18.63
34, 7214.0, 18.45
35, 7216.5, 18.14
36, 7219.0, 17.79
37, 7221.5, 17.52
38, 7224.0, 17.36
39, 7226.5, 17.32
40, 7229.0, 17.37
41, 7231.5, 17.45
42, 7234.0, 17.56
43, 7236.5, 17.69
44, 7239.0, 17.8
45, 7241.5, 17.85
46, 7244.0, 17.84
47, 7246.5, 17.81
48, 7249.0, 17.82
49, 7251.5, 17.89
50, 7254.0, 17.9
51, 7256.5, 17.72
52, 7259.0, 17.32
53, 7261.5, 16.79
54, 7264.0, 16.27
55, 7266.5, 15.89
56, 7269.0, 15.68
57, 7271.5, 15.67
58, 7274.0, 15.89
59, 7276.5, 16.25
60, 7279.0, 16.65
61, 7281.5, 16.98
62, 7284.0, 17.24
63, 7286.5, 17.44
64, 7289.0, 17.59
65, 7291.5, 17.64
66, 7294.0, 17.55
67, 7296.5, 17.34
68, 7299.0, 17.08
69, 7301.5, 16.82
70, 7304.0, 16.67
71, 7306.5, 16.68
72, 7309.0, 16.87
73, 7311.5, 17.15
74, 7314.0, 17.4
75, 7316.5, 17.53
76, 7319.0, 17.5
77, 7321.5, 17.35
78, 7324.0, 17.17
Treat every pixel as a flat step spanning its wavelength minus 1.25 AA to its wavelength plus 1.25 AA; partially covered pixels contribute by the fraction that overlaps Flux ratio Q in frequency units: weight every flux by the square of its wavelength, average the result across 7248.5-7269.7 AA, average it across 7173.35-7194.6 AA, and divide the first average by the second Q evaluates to 1.0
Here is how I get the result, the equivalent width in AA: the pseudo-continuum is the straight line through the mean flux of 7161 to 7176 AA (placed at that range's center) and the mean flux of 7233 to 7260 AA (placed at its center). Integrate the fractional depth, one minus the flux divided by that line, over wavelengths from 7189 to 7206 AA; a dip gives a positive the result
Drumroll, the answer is 0.5 AA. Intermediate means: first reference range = 18.6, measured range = 17.7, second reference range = 17.8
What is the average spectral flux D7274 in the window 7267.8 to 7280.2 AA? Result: 16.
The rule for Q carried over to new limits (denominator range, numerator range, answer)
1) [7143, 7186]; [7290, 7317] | 0.98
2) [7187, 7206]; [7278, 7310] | 0.99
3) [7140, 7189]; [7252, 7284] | 0.94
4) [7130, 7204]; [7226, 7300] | 0.97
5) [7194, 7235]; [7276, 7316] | 0.98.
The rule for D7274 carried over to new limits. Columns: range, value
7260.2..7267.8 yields 16.3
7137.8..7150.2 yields 17.9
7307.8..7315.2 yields 17.1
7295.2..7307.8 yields 16.9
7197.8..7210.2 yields 17.9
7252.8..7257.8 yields 17.8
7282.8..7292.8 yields 17.5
